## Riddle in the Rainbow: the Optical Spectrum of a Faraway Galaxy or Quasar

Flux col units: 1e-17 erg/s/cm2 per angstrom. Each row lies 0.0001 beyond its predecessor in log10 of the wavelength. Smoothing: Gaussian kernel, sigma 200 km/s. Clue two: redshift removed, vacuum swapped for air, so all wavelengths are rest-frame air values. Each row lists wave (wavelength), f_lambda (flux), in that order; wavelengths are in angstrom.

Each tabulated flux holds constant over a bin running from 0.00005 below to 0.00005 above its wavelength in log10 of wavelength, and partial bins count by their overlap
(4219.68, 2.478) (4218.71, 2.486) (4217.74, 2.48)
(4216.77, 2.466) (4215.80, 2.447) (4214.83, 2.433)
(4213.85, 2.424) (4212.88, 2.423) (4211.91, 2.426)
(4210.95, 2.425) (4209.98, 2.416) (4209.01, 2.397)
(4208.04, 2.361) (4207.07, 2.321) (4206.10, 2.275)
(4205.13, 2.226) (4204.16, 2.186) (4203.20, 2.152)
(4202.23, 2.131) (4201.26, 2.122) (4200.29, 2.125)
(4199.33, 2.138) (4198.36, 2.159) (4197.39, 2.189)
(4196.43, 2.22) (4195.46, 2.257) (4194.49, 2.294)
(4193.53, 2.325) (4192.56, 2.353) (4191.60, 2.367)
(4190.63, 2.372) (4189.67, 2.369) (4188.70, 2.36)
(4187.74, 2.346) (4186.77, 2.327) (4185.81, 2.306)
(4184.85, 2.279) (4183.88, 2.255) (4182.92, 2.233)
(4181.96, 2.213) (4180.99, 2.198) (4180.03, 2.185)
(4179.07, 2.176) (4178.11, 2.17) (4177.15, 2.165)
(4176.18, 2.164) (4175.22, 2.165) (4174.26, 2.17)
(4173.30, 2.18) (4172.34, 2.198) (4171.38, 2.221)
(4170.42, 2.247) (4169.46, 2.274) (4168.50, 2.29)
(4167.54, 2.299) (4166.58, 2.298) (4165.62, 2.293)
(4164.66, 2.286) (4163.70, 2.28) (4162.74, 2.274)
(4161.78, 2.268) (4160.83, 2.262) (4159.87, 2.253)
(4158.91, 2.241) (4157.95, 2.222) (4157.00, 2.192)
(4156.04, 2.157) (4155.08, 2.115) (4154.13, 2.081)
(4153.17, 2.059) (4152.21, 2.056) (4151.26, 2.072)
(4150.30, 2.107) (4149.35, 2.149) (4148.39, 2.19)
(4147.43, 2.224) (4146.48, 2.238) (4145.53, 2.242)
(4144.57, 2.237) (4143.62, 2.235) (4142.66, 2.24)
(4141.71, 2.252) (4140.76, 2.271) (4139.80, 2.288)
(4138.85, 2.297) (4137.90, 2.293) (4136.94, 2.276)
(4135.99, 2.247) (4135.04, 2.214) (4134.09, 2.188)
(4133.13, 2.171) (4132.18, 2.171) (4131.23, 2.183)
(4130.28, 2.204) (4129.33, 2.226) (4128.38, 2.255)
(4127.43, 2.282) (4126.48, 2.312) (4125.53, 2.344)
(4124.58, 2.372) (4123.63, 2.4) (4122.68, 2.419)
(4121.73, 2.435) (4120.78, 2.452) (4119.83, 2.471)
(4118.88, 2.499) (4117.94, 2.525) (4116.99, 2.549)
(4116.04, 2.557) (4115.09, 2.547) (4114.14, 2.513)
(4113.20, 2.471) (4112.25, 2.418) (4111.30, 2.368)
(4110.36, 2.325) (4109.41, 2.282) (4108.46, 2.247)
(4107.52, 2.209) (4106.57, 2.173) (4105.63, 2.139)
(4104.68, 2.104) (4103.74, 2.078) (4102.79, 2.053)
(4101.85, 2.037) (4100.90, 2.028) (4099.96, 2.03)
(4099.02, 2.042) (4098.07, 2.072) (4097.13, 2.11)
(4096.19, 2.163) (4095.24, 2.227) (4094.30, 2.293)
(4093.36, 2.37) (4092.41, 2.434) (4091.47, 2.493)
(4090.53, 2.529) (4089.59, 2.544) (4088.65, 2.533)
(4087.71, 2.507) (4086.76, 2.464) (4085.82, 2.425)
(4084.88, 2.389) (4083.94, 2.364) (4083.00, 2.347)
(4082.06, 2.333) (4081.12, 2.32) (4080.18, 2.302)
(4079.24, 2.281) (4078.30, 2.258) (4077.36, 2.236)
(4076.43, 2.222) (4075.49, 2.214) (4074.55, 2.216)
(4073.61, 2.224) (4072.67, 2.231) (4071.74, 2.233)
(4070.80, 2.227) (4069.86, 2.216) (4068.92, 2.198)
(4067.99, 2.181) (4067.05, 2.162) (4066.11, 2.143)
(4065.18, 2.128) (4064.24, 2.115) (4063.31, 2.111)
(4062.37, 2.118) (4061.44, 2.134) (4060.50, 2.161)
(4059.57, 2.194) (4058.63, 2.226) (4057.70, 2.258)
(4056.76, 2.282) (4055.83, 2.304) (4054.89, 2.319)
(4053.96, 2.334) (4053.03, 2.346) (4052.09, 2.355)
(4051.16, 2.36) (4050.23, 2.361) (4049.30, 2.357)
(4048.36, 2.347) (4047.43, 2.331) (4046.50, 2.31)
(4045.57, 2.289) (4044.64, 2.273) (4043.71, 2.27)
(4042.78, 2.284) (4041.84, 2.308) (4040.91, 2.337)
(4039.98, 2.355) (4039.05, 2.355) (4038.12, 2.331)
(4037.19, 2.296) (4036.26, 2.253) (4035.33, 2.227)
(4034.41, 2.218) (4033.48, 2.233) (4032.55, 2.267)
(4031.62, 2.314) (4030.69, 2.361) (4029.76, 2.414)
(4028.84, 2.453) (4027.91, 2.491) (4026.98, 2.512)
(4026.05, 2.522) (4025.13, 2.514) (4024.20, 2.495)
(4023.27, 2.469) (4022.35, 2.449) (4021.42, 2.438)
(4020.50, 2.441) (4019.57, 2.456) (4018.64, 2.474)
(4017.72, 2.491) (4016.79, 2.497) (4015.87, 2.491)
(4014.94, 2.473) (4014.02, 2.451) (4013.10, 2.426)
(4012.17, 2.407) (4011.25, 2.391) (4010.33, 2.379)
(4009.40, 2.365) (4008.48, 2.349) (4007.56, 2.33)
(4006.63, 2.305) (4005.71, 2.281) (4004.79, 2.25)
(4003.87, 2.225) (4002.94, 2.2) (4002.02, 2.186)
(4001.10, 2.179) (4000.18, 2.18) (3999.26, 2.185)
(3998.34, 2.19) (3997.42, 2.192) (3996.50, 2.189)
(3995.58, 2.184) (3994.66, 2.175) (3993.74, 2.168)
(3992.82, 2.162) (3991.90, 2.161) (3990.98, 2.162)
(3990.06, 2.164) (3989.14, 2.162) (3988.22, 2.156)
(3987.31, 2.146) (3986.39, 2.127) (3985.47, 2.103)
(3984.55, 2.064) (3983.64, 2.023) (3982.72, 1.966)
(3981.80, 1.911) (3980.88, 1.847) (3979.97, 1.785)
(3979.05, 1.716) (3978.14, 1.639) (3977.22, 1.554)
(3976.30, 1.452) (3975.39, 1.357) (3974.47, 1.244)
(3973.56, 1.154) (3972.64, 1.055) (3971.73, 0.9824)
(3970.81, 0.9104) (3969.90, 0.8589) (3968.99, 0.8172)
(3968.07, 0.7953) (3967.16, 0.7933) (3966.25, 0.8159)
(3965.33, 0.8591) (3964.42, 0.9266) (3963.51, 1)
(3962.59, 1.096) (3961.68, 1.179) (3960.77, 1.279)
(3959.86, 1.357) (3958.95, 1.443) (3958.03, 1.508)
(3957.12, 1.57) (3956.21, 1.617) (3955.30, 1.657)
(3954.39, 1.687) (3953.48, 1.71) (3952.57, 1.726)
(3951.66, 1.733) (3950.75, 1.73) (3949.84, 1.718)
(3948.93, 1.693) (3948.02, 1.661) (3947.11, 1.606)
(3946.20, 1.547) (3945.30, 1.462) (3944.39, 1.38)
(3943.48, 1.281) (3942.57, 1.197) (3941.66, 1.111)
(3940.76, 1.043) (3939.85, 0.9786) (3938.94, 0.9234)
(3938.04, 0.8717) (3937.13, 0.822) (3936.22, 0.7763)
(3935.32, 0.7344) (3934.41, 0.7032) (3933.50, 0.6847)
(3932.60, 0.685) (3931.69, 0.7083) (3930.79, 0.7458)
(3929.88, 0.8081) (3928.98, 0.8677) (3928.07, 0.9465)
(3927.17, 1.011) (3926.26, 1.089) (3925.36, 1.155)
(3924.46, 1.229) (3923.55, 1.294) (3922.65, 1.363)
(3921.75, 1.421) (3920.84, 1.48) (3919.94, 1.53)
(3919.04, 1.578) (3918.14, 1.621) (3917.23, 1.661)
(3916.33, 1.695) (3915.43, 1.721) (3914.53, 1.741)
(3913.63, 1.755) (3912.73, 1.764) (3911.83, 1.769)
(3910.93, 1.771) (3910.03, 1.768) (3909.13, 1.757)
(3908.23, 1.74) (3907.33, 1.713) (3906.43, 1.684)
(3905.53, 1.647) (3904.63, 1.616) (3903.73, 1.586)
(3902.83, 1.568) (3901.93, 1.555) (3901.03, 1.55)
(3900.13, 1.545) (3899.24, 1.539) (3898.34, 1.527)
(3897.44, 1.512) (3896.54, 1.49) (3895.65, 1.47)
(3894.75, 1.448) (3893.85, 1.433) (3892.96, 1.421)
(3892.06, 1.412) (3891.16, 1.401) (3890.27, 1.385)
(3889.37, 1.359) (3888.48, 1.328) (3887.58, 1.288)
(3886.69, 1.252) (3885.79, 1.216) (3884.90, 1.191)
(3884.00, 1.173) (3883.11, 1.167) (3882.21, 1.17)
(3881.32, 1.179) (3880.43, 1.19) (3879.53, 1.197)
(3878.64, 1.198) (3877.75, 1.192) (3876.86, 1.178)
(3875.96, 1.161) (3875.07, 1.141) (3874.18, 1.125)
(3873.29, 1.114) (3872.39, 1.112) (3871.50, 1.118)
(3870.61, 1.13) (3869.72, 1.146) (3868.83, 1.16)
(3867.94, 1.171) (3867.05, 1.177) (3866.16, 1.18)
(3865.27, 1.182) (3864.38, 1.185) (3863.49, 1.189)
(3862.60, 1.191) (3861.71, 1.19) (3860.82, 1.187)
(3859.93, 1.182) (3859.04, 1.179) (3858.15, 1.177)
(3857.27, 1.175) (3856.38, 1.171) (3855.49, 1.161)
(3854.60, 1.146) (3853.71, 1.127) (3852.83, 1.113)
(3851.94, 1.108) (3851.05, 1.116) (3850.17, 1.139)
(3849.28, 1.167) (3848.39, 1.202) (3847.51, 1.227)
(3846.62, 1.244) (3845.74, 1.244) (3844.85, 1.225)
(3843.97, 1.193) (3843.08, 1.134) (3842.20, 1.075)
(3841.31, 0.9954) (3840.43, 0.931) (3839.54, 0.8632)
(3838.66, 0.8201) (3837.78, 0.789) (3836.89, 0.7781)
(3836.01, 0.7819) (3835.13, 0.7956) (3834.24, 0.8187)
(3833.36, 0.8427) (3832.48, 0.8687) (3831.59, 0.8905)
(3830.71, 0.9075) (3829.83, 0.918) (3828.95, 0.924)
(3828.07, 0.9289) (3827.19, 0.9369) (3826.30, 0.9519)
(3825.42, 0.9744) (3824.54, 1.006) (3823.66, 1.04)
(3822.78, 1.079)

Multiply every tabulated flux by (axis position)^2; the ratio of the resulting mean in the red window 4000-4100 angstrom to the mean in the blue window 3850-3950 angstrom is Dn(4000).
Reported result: 1.94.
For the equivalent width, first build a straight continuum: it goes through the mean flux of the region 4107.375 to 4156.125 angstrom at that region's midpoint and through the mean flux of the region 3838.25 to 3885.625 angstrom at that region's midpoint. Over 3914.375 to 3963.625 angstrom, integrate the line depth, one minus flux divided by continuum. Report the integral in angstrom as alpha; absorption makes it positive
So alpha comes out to 6.2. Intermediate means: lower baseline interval 1.15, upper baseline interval 2.29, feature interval 1.29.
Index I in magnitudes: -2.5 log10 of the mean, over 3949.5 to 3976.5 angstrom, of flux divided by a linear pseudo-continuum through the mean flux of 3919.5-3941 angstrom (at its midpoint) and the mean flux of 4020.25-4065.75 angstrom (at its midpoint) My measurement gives 0.07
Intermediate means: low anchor 0.993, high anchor 2.32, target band 1.26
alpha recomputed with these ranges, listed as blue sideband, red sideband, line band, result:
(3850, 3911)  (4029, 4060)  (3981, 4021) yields -4.0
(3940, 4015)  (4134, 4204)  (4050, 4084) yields -4.8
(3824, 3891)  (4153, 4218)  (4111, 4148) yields -4.7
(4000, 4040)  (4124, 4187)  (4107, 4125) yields -1.2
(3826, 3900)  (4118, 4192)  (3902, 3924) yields -4.8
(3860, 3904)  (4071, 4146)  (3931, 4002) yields 7.5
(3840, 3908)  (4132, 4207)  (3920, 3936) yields 4.8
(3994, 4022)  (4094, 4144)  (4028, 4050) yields 0.0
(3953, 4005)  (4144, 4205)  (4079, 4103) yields -3.8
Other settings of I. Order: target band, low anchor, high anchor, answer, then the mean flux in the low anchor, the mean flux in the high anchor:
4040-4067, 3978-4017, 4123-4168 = -0.028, 2.19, 2.23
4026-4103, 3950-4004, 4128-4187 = -0.182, 1.67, 2.22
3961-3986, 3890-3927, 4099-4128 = 0.324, 1.54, 2.32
